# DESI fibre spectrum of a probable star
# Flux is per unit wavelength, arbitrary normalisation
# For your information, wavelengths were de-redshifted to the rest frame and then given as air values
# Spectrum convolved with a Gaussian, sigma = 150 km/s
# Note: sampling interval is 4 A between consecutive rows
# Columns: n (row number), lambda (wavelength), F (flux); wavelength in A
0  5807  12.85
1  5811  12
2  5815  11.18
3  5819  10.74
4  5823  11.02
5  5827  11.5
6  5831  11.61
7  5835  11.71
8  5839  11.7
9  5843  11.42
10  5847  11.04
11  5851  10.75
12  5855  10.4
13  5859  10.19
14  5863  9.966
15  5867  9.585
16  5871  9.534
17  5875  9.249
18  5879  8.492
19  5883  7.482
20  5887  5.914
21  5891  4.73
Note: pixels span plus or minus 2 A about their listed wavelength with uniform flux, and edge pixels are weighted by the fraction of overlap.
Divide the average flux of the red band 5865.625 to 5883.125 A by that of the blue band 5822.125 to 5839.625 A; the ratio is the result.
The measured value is 0.78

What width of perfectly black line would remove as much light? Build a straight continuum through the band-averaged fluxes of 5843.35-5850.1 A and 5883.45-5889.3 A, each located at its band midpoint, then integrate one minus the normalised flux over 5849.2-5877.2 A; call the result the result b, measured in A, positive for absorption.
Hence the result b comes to -2.8 A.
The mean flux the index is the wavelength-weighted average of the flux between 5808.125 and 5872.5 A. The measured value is 10.9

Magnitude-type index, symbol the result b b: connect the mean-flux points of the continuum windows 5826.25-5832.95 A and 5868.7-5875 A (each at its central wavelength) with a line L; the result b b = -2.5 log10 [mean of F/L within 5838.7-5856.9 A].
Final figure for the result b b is -0.03 mag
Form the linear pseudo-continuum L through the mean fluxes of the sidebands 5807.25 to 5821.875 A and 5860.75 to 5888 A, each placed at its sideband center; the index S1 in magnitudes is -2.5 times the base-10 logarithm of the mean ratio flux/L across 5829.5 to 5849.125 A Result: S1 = -0.12 mag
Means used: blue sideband 11.5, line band 11.5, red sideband 8.72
